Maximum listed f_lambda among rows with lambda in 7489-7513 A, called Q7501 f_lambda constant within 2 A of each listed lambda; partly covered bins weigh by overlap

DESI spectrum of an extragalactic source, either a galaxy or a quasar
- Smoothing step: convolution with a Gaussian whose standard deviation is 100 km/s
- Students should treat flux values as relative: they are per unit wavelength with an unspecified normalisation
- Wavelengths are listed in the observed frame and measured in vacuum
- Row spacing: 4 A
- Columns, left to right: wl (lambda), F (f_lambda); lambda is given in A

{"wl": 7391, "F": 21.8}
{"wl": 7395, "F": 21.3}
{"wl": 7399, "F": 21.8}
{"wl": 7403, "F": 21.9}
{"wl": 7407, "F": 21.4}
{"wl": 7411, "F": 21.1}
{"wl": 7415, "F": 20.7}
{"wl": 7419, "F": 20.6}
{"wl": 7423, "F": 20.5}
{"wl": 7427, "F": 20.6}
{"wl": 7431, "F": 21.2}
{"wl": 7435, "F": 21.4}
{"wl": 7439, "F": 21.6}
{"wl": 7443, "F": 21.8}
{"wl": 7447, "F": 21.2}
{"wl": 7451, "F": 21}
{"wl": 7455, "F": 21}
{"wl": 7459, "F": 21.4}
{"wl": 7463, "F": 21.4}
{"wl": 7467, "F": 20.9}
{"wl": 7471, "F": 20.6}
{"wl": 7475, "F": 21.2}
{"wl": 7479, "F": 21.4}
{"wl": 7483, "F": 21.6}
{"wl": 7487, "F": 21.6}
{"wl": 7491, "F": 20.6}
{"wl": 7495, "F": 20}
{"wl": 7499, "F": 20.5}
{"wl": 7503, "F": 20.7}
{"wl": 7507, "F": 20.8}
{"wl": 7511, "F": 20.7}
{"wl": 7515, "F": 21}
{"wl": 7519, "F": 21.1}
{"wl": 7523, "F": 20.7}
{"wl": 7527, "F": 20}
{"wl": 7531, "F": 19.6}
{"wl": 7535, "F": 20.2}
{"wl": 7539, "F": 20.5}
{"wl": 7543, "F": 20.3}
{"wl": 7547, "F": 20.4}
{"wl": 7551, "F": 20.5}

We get 20.8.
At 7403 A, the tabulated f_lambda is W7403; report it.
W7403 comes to 21.9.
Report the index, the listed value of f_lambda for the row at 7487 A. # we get 21.6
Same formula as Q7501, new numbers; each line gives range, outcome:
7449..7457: 21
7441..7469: 21.8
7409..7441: 21.6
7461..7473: 21.4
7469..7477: 21.2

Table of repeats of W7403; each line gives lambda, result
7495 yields 20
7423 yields 20.5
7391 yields 21.8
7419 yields 20.6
